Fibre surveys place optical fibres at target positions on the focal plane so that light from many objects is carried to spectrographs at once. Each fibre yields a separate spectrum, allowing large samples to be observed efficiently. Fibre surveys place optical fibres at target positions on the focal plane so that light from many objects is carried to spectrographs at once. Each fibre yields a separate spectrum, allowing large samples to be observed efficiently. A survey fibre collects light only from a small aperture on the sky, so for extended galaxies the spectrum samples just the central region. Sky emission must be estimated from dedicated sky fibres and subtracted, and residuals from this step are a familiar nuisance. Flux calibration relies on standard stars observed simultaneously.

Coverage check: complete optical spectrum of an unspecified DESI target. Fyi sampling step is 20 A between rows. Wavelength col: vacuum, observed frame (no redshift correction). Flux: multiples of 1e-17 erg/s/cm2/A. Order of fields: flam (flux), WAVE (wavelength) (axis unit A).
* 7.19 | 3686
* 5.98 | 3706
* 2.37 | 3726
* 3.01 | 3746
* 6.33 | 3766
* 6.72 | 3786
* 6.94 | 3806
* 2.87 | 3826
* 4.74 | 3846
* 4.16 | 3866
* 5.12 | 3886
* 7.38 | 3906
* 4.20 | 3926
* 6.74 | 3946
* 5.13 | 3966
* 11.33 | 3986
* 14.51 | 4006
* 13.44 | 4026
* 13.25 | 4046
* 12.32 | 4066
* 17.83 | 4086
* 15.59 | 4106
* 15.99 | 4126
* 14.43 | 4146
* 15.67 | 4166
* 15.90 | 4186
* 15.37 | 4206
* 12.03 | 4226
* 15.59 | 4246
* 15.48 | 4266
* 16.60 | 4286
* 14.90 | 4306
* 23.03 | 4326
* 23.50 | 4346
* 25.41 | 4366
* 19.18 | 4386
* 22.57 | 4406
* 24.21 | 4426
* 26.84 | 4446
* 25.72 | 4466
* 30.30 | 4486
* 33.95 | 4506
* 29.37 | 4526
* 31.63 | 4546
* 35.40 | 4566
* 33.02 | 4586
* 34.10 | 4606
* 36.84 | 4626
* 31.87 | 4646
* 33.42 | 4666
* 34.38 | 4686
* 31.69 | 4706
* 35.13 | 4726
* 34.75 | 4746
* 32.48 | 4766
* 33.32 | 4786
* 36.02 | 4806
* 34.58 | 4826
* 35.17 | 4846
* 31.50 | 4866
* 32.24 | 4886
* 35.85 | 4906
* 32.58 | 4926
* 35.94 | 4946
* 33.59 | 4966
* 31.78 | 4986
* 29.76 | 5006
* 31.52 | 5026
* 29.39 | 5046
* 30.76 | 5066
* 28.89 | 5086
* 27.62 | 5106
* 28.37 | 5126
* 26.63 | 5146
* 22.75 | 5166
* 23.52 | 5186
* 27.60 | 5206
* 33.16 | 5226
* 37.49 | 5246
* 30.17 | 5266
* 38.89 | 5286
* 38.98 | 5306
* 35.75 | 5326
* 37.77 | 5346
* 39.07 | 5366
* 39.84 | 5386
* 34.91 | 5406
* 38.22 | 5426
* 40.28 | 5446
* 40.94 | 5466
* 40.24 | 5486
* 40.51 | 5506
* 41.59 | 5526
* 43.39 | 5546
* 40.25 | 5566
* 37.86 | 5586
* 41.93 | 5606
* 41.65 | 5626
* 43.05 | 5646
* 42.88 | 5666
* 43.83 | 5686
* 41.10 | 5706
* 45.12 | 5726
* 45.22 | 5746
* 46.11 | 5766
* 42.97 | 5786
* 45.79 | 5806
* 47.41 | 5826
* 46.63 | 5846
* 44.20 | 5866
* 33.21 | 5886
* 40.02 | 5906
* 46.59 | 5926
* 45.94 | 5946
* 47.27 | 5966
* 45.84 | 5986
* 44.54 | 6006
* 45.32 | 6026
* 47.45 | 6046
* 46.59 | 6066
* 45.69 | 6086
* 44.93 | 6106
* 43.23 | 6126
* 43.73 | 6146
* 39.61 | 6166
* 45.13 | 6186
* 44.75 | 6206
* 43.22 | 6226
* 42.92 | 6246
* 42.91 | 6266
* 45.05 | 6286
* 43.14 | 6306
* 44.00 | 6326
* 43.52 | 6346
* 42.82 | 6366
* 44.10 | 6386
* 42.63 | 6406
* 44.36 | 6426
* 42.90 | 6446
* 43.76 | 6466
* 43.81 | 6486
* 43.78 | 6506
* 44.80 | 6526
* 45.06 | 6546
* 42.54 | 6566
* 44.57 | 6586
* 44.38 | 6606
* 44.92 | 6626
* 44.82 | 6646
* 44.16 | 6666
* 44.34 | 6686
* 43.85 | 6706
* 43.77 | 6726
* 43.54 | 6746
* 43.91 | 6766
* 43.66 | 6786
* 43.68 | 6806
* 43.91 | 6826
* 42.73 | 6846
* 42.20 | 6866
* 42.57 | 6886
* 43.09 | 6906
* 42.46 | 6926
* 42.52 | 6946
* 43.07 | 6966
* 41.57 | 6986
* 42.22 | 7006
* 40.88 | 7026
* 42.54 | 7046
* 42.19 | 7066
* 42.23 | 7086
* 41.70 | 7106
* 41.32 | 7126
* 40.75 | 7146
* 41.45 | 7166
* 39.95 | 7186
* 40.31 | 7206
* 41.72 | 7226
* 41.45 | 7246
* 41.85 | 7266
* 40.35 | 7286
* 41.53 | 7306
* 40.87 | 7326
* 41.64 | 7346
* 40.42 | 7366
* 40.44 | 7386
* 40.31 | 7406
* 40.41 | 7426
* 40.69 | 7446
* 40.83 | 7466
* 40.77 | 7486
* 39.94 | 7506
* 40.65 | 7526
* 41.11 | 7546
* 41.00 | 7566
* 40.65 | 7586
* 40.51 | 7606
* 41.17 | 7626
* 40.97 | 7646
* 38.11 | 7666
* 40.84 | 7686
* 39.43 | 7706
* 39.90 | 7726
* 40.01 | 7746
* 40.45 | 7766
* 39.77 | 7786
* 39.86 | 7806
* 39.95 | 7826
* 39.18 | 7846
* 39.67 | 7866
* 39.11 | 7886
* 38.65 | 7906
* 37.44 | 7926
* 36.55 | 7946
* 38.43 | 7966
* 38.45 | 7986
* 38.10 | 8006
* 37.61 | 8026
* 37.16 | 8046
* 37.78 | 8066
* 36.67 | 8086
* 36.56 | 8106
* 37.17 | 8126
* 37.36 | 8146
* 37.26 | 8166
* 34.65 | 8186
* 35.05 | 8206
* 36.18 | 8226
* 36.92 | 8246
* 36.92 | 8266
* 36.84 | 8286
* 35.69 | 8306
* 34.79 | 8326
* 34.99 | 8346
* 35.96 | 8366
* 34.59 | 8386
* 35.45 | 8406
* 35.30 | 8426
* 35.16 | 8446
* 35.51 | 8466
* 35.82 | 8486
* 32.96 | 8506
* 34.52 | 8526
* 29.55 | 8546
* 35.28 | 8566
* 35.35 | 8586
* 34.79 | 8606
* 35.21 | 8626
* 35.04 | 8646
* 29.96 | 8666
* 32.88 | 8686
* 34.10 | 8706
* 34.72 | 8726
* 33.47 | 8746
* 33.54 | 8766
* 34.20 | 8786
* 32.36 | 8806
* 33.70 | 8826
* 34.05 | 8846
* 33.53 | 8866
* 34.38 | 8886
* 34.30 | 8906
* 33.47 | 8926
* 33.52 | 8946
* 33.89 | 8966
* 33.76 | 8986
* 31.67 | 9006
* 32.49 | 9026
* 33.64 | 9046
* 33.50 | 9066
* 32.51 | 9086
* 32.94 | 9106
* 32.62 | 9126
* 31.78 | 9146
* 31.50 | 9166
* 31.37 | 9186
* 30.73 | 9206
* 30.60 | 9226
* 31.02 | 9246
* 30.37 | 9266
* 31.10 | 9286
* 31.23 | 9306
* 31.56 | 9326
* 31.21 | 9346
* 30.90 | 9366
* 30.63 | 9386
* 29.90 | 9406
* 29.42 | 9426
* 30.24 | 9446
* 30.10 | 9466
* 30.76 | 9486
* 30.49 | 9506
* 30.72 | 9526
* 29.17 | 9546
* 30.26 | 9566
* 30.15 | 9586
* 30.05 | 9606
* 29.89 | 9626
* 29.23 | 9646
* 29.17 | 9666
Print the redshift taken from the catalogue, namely 0.000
